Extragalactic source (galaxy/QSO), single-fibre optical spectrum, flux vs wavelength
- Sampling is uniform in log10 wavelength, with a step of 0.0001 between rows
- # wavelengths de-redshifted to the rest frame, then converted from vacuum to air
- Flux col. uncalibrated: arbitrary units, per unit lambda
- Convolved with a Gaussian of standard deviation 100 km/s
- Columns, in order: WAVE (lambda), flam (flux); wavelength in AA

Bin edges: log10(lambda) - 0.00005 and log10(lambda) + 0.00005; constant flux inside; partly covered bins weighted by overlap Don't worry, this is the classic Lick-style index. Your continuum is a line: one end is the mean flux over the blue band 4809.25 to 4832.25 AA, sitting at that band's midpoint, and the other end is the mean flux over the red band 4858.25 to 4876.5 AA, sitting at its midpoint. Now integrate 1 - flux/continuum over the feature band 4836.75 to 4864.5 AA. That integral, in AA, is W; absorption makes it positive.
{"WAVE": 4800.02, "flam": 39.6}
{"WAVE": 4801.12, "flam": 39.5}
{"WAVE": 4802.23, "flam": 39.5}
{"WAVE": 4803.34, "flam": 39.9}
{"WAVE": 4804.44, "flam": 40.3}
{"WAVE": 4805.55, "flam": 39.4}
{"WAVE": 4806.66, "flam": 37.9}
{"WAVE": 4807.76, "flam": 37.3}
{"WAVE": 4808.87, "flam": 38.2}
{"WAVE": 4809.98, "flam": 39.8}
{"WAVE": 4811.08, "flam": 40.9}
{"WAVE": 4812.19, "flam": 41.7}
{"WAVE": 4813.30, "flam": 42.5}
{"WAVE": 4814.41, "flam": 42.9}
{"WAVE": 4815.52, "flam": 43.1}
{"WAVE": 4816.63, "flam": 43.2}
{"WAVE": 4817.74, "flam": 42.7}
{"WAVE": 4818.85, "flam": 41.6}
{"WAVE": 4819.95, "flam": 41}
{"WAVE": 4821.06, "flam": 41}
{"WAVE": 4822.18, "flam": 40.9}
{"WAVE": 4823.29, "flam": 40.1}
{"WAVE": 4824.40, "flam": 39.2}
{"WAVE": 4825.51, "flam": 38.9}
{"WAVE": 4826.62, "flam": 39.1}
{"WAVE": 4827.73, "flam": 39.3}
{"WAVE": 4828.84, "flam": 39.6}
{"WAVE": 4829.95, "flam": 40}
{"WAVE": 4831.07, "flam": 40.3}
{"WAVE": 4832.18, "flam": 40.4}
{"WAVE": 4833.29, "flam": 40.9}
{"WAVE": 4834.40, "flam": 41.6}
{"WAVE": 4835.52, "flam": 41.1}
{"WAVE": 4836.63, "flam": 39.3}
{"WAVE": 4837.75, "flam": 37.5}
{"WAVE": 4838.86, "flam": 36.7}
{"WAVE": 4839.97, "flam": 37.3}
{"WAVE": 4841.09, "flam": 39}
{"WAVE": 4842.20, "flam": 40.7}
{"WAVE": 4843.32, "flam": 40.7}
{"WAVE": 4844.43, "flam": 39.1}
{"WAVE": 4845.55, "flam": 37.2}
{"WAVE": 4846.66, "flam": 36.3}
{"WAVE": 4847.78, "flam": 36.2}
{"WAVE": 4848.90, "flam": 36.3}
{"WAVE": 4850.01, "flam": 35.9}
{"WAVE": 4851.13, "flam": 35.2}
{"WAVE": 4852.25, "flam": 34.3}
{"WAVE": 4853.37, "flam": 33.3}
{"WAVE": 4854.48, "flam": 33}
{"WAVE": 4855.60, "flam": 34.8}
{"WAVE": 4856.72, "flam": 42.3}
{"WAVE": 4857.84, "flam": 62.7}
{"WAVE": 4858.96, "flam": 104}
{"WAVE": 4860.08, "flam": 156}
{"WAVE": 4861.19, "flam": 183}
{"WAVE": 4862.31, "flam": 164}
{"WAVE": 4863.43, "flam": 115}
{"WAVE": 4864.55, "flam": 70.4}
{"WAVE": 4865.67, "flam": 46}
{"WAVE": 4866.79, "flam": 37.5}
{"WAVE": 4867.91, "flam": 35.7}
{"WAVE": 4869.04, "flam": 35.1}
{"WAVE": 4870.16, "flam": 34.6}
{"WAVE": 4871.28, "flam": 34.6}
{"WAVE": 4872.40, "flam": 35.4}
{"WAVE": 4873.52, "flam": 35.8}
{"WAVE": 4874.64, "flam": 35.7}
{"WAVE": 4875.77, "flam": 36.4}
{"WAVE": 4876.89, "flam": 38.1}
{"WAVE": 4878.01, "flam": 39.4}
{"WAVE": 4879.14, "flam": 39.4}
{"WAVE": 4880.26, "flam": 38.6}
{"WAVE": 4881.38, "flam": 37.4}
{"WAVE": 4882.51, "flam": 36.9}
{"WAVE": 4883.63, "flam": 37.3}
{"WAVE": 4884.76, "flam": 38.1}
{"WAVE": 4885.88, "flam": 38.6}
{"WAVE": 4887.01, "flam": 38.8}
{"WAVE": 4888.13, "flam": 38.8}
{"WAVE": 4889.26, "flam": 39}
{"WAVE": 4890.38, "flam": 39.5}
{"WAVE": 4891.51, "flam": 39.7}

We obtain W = 1.2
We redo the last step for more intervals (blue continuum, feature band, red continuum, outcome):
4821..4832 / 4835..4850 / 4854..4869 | 5.21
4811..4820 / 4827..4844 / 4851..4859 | 1.47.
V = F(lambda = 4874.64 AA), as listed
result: 35.7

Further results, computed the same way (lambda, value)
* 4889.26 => 39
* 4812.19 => 41.7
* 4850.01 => 35.9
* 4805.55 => 39.4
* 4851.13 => 35.2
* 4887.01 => 38.8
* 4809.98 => 39.8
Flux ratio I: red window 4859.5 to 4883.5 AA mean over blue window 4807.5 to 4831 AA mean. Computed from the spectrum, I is 1.50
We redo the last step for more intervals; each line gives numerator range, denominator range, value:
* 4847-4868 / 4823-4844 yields 1.73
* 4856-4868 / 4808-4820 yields 2.26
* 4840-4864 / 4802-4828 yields 1.56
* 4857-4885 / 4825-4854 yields 1.60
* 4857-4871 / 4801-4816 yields 2.12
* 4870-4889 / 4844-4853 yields 1.03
